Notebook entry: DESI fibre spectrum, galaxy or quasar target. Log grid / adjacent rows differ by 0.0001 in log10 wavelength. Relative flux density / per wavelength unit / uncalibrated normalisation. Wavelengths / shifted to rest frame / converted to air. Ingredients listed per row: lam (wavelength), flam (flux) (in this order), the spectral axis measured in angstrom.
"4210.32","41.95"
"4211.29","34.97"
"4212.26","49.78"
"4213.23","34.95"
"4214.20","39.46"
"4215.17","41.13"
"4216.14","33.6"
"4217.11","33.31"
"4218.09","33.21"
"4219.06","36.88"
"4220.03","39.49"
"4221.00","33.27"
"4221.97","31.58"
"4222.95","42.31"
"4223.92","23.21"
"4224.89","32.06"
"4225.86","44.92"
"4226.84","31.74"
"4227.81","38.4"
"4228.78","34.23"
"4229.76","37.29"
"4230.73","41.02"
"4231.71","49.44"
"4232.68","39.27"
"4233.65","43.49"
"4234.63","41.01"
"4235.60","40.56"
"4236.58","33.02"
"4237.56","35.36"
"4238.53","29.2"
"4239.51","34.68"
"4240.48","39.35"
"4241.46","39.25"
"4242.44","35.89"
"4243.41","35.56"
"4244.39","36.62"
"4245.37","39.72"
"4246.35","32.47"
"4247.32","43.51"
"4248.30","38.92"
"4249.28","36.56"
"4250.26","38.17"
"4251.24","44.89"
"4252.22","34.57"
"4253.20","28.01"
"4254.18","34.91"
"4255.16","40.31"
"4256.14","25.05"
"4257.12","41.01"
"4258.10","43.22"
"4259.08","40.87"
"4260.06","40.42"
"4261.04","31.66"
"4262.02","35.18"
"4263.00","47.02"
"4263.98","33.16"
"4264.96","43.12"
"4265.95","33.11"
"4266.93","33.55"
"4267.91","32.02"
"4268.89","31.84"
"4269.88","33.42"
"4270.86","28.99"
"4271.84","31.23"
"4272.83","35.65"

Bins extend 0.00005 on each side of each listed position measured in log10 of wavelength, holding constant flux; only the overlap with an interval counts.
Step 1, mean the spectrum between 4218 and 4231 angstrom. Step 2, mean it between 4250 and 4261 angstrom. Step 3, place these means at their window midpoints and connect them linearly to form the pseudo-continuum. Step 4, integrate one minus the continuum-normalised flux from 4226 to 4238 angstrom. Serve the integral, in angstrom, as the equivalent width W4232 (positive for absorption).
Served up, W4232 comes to -1.0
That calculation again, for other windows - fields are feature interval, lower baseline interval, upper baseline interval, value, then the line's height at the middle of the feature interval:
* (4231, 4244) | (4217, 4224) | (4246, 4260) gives -0.7 angstrom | 36.2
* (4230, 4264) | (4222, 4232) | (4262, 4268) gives -0.7 angstrom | 37.1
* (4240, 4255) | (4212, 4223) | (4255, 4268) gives -0.1 angstrom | 37.1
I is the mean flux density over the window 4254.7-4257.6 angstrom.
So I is 35.4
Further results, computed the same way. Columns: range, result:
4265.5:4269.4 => 32.6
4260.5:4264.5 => 36.9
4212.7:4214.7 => 37.5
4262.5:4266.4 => 39.1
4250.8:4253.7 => 35.6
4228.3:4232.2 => 40.5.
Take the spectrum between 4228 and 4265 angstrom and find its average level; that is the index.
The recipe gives 37.8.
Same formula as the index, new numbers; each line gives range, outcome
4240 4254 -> 37.3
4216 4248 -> 36.9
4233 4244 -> 37.1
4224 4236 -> 38.9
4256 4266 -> 38.3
